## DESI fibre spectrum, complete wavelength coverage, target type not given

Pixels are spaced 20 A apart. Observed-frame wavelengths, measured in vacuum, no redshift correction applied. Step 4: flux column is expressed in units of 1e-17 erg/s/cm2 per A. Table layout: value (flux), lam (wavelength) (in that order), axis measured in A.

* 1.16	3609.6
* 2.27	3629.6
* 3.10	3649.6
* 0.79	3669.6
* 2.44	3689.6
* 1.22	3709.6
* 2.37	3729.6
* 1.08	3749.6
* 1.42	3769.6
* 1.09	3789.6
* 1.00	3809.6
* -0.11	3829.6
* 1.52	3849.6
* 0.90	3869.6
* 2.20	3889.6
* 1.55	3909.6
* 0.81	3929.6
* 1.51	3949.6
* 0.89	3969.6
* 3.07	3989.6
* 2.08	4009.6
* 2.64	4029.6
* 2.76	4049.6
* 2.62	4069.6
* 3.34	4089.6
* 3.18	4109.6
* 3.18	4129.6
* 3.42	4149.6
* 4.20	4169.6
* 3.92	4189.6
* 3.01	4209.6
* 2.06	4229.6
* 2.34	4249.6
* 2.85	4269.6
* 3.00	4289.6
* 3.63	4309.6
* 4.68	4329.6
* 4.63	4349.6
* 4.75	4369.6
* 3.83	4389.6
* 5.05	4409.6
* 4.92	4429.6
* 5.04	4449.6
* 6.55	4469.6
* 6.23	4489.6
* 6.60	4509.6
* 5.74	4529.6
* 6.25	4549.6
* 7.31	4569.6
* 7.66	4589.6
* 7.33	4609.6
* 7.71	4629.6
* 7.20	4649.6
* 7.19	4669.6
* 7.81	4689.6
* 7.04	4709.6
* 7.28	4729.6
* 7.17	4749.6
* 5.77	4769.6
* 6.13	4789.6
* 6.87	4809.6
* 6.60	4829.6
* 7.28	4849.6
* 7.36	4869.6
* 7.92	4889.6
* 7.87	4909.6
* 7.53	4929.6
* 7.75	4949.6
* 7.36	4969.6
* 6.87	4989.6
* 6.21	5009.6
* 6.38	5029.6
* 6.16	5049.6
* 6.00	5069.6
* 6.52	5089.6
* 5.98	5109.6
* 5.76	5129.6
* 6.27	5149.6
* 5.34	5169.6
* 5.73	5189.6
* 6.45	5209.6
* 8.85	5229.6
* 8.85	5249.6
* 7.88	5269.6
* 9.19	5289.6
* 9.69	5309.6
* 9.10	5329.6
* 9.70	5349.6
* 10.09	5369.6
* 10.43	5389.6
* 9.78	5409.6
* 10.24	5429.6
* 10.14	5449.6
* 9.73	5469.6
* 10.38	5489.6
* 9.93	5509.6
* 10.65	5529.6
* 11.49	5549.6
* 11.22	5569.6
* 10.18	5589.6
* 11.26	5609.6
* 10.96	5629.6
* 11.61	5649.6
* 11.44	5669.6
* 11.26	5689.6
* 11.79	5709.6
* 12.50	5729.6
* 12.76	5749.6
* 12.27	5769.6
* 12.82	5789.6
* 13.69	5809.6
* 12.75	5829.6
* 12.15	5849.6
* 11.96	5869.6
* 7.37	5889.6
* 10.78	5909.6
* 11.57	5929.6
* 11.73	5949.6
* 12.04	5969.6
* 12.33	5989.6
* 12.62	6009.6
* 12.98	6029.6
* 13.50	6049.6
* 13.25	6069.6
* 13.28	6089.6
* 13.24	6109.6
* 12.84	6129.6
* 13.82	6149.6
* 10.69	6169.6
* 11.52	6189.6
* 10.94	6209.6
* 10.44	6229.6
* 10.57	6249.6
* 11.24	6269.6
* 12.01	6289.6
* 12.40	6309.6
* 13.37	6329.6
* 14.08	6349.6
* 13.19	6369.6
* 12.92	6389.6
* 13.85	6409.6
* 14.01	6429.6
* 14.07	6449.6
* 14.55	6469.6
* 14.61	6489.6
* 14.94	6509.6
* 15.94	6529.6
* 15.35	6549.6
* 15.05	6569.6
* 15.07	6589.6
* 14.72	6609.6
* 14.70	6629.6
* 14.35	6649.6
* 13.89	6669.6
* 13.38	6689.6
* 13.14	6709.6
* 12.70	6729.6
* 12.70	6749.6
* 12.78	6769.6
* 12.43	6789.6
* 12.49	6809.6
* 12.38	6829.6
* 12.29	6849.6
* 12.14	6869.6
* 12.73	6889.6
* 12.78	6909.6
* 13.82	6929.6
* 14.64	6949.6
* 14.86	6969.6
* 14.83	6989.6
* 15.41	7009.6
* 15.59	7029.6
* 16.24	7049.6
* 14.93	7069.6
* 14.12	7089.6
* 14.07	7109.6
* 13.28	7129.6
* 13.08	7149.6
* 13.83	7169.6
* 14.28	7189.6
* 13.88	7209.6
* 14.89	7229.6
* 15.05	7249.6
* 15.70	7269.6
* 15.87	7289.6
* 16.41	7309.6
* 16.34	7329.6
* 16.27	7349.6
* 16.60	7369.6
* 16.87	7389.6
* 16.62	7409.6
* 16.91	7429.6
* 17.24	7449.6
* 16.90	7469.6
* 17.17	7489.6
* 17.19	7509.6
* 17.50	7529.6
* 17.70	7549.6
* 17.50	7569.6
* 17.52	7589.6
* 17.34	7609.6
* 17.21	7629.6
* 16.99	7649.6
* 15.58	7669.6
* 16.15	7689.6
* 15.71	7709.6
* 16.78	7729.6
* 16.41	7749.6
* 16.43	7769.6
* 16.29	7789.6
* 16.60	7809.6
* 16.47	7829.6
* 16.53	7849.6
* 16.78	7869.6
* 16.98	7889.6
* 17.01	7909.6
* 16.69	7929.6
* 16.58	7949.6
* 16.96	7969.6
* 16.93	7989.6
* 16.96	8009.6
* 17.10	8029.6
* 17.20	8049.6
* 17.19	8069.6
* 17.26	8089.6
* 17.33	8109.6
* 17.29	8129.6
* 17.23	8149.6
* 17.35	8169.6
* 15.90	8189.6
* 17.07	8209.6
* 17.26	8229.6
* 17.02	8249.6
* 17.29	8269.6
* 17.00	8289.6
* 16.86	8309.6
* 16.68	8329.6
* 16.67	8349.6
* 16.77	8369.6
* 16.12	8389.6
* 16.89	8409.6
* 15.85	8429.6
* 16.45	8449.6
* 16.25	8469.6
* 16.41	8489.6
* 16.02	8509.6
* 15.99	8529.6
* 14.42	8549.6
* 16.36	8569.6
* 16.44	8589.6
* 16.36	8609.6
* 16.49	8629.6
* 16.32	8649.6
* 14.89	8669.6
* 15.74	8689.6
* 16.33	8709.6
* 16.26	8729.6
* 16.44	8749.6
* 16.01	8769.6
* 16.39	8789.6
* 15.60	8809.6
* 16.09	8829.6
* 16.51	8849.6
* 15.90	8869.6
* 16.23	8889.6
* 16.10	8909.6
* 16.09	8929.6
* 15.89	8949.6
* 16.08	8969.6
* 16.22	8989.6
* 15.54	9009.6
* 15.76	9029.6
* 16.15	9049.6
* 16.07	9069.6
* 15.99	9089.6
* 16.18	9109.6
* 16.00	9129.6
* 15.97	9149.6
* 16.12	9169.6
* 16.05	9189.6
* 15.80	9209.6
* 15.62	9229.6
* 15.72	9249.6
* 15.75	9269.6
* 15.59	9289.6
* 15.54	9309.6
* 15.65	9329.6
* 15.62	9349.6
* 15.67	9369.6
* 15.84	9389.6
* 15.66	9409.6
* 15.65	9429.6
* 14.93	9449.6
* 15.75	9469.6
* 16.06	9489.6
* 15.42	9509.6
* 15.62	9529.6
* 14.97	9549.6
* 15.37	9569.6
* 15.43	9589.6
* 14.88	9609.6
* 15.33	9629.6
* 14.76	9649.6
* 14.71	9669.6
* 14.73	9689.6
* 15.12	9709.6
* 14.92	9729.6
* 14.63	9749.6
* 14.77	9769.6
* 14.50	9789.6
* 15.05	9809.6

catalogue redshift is 0.00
